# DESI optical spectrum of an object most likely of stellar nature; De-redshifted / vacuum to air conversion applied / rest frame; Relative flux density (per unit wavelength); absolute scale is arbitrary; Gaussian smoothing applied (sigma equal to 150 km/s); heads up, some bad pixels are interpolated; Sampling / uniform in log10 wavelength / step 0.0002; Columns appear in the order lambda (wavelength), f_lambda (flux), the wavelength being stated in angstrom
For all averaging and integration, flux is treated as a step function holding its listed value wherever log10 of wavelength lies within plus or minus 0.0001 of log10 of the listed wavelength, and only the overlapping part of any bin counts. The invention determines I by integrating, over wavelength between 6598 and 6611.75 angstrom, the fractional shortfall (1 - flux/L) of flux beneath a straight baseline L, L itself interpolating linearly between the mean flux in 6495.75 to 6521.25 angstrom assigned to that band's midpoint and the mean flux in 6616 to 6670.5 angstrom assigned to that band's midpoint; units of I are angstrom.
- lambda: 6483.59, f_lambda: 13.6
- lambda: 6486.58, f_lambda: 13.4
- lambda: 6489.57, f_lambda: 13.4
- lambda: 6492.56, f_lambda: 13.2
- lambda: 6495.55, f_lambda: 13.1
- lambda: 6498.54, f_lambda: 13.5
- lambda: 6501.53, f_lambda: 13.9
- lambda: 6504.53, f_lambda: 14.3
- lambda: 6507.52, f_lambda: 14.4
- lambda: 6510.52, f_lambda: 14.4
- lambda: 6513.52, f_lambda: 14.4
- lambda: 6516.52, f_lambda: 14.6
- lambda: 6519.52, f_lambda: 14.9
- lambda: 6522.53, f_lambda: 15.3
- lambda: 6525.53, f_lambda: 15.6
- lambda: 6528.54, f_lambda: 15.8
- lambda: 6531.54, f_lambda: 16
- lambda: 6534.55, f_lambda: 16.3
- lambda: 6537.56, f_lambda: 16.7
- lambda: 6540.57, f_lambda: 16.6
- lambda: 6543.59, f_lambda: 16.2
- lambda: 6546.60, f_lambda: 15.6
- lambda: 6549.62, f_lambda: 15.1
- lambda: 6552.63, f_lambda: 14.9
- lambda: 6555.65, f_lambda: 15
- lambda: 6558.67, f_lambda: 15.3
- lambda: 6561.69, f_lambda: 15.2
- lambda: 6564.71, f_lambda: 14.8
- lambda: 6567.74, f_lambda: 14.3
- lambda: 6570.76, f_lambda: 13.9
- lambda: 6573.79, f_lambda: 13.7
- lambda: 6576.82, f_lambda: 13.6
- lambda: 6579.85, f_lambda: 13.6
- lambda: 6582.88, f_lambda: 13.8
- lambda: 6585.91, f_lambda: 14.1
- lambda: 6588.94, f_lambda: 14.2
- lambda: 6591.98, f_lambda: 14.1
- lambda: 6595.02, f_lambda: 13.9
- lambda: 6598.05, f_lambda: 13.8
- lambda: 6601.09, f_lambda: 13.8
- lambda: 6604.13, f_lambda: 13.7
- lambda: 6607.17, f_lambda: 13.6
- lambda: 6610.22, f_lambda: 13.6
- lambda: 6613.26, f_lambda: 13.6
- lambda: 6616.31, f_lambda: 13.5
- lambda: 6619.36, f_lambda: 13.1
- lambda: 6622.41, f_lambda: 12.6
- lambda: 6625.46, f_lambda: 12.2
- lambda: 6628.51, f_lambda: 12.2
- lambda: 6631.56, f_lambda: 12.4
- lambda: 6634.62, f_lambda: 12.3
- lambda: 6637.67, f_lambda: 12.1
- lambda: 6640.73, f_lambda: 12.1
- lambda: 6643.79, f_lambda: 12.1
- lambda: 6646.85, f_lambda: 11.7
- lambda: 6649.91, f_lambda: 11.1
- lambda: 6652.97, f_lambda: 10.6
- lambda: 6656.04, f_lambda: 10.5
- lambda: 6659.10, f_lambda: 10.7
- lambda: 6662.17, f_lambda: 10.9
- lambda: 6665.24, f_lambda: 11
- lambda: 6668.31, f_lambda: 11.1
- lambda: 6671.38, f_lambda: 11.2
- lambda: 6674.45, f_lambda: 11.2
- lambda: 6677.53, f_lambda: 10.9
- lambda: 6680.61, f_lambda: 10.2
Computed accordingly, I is -1.4 angstrom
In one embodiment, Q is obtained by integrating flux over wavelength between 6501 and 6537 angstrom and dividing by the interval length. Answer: 15.1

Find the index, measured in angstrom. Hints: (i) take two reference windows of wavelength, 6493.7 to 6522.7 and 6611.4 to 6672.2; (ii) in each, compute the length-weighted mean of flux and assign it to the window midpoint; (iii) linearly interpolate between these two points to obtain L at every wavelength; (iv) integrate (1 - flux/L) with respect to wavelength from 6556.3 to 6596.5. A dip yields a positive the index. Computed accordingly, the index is -3.7 angstrom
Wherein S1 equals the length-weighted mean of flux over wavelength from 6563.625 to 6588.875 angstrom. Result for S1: 14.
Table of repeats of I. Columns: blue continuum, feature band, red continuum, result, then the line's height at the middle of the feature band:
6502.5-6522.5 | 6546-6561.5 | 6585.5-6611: -1.0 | 14.2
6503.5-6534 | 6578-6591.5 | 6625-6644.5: -0.5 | 13.4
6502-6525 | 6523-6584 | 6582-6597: -3.4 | 14.3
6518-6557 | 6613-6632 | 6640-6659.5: -0.7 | 12.3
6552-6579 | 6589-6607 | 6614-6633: -0.5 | 13.5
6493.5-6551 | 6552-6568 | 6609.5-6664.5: -1.0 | 14.1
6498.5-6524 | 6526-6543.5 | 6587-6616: -2.4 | 14.3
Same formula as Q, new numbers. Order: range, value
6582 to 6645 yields 13.2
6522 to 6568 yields 15.6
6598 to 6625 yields 13.4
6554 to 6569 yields 14.9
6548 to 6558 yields 15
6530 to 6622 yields 14.5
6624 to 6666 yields 11.6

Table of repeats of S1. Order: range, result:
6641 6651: 11.7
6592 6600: 13.9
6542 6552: 15.6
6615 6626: 12.9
